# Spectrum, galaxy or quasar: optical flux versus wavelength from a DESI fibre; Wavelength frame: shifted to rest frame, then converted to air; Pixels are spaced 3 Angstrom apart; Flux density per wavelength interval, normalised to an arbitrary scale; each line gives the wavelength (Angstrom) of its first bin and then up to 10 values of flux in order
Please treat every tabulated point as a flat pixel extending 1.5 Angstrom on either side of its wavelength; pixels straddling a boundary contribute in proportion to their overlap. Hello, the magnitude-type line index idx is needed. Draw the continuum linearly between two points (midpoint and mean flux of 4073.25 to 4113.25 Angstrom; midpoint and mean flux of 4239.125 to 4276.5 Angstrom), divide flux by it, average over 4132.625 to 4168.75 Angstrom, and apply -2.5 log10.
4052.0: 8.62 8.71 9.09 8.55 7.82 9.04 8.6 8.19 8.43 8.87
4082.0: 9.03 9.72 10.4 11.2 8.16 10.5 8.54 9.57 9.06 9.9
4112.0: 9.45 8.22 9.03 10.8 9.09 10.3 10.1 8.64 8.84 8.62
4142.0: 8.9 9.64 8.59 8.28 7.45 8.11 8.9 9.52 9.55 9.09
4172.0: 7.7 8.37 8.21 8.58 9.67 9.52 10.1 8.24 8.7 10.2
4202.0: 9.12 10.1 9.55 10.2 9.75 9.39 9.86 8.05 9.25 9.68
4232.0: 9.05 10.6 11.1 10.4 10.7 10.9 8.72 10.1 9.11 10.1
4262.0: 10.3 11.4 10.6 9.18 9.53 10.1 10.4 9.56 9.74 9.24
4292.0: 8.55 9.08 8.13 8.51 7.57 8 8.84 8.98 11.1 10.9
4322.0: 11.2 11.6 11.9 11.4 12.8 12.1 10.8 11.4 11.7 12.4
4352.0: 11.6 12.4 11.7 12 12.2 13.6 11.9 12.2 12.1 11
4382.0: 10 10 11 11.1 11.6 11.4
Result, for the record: 0.10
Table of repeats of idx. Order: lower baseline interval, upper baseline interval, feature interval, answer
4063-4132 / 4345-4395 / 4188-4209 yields 0.08 mag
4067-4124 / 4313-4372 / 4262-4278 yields 0.09 mag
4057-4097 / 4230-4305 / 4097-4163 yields 0.02 mag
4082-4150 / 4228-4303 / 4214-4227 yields 0.05 mag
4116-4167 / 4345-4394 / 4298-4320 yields 0.21 mag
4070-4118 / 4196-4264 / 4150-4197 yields 0.10 mag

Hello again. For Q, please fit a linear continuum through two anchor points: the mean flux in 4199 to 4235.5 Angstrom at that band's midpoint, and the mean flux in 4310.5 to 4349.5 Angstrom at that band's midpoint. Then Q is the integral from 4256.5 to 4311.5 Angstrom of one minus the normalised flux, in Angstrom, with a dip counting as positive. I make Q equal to 6.21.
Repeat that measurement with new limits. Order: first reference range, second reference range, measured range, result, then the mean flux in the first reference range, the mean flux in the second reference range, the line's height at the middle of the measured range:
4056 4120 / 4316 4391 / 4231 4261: 1.5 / 9.12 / 11.6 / 10.6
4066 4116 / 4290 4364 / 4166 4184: 2.1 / 9.24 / 10.6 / 9.74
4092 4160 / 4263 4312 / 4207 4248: -3.0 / 9.09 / 9.28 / 9.21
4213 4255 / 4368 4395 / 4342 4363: -1.8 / 9.82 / 11.2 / 11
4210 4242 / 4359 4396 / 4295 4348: 2.5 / 9.74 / 11.6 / 10.9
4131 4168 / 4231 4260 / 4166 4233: 1.8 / 8.78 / 10.1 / 9.46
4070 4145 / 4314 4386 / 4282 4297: 2.6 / 9.31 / 11.7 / 11.1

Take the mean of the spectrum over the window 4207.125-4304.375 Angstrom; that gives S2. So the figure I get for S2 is 9.67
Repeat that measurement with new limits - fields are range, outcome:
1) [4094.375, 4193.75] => 9.06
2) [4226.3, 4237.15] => 9.8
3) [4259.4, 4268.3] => 10.7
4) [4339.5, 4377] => 12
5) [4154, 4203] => 8.93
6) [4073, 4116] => 9.33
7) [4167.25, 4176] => 8.42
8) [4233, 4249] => 10.6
